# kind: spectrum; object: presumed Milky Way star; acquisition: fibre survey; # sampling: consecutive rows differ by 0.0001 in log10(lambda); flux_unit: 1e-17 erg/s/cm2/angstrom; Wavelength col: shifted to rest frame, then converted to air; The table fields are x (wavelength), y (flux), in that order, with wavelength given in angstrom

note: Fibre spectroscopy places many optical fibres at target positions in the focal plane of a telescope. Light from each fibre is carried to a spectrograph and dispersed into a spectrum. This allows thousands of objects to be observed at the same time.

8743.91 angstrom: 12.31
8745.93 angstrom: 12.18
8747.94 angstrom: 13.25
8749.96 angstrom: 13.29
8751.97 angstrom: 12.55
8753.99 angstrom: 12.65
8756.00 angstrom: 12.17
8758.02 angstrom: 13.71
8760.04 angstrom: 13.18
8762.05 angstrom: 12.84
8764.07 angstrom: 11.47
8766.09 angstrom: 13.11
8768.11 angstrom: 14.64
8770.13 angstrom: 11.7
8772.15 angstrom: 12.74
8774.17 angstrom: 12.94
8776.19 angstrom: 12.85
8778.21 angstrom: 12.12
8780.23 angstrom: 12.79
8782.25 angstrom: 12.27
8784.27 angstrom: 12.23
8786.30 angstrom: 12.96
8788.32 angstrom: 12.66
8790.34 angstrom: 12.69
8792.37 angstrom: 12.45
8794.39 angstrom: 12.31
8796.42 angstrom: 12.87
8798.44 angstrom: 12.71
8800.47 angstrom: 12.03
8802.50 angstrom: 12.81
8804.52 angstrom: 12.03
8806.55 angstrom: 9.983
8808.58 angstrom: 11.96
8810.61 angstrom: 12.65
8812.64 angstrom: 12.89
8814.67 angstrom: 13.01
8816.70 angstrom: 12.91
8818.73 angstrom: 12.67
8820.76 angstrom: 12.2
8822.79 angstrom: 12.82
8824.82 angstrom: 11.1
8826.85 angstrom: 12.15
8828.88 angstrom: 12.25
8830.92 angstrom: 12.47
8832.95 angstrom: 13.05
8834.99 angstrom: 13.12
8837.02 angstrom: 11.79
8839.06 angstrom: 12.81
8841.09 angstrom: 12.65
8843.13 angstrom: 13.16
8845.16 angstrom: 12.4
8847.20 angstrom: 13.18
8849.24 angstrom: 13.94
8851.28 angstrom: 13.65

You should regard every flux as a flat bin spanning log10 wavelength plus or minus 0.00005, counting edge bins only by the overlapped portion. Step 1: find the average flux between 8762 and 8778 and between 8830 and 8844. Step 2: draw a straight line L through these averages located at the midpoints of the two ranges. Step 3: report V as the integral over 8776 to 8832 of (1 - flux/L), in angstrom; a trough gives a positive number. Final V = 1.5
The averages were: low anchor 12.7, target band 12.4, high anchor 12.7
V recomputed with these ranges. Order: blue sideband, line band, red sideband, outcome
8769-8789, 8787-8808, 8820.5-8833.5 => 0.3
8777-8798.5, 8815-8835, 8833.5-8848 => 0.3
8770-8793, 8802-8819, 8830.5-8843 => 0.5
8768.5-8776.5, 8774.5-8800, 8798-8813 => -0.3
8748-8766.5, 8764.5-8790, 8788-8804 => -0.1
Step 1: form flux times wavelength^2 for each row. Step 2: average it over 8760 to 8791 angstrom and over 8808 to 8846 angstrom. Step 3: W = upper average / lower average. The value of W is 1.0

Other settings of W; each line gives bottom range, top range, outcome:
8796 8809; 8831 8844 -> 1.07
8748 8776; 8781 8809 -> 0.96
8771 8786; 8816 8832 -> 0.99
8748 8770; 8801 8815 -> 0.95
